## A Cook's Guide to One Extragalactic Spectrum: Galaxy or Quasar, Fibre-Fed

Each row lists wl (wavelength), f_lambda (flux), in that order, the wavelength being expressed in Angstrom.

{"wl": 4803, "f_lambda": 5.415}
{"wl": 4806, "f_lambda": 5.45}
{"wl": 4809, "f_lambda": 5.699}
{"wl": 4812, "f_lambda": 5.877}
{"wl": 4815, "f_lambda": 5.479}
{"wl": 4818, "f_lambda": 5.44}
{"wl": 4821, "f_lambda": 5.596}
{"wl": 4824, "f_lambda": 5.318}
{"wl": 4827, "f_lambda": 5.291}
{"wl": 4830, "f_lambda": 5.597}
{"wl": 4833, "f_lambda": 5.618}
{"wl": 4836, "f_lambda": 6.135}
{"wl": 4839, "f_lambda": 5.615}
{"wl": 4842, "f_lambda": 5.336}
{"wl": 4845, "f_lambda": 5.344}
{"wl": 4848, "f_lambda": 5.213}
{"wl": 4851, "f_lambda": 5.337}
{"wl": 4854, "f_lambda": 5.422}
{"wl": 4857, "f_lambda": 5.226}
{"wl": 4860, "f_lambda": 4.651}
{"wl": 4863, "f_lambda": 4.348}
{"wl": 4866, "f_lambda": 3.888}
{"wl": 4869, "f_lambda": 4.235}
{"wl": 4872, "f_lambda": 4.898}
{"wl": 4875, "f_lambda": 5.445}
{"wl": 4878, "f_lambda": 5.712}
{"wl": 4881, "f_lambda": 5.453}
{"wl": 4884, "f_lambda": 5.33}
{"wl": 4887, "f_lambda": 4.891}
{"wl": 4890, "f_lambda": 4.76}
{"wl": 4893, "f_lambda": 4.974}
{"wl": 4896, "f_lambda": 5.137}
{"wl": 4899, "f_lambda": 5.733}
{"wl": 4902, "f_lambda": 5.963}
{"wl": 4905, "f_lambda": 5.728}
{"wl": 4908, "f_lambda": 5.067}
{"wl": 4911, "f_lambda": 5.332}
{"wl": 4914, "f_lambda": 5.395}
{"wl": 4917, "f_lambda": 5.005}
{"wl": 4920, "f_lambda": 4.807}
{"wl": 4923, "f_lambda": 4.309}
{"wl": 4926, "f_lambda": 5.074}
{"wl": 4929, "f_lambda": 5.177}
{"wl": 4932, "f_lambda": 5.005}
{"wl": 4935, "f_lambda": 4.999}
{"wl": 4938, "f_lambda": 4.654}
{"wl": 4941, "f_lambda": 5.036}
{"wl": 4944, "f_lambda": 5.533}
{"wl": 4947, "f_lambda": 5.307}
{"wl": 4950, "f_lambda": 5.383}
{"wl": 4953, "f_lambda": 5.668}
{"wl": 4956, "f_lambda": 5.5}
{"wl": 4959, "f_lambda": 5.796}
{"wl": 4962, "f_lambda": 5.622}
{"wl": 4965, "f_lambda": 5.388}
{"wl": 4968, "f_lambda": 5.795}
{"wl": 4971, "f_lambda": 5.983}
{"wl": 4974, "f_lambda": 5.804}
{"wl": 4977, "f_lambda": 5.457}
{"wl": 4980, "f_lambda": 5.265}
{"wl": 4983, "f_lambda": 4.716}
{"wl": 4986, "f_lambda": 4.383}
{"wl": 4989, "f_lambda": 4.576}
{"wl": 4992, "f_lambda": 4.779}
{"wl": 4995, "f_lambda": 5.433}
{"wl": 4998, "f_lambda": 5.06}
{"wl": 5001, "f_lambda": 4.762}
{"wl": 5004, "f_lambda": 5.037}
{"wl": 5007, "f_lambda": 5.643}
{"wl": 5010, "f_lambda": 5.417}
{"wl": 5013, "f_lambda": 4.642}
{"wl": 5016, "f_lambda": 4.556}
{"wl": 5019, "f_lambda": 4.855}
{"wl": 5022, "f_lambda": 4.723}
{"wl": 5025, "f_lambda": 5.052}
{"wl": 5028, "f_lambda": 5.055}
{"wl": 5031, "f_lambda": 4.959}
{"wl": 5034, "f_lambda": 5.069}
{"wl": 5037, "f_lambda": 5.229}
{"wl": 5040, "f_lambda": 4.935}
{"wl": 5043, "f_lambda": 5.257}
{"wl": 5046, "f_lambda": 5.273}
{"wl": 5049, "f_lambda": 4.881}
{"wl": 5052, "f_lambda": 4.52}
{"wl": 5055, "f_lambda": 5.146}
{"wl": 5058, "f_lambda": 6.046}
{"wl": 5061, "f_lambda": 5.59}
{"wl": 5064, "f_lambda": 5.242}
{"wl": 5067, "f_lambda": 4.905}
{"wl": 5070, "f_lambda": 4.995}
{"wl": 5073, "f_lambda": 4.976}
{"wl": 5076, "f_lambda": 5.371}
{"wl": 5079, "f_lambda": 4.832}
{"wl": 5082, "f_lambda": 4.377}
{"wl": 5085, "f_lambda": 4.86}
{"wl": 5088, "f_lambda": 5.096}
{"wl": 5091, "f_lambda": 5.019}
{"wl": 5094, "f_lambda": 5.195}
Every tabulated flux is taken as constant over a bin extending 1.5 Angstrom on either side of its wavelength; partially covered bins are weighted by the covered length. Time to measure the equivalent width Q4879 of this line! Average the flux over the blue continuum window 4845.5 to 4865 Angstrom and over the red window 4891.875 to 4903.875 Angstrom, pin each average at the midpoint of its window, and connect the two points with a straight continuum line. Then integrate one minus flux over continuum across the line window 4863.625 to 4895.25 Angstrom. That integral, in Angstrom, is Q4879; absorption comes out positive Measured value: 2.0 Angstrom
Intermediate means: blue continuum 5.02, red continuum 5.48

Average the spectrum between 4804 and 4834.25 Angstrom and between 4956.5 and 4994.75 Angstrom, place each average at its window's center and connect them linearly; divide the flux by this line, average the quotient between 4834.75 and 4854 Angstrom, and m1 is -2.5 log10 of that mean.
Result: 0.00 mag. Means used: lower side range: 5.53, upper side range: 5.31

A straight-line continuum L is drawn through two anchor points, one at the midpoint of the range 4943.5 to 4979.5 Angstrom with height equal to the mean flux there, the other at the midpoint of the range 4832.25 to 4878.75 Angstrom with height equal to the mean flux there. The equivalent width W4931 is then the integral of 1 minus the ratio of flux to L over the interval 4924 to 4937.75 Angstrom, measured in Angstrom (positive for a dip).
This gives 1.2 Angstrom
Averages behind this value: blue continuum 5.13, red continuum 5.6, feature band 5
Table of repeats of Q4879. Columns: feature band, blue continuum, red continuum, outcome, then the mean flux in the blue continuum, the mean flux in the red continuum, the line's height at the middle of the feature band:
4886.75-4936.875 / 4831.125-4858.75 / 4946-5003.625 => 2.2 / 5.47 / 5.29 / 5.38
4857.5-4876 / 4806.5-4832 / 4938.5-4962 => 3.1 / 5.54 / 5.44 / 5.5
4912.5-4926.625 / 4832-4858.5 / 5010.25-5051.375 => 1.0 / 5.47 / 4.96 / 5.27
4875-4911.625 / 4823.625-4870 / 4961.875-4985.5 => -0.5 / 5.17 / 5.45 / 5.27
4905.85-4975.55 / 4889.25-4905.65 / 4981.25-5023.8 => -1.5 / 5.39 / 4.9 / 5.19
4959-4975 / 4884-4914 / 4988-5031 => -2.0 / 5.29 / 4.97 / 5.1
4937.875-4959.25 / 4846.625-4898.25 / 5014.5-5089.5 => -1.5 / 5.01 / 5.03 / 5.02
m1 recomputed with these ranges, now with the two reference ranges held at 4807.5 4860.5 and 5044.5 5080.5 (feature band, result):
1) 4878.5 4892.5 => 0.05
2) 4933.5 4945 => 0.06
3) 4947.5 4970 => -0.06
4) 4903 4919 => 0.01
